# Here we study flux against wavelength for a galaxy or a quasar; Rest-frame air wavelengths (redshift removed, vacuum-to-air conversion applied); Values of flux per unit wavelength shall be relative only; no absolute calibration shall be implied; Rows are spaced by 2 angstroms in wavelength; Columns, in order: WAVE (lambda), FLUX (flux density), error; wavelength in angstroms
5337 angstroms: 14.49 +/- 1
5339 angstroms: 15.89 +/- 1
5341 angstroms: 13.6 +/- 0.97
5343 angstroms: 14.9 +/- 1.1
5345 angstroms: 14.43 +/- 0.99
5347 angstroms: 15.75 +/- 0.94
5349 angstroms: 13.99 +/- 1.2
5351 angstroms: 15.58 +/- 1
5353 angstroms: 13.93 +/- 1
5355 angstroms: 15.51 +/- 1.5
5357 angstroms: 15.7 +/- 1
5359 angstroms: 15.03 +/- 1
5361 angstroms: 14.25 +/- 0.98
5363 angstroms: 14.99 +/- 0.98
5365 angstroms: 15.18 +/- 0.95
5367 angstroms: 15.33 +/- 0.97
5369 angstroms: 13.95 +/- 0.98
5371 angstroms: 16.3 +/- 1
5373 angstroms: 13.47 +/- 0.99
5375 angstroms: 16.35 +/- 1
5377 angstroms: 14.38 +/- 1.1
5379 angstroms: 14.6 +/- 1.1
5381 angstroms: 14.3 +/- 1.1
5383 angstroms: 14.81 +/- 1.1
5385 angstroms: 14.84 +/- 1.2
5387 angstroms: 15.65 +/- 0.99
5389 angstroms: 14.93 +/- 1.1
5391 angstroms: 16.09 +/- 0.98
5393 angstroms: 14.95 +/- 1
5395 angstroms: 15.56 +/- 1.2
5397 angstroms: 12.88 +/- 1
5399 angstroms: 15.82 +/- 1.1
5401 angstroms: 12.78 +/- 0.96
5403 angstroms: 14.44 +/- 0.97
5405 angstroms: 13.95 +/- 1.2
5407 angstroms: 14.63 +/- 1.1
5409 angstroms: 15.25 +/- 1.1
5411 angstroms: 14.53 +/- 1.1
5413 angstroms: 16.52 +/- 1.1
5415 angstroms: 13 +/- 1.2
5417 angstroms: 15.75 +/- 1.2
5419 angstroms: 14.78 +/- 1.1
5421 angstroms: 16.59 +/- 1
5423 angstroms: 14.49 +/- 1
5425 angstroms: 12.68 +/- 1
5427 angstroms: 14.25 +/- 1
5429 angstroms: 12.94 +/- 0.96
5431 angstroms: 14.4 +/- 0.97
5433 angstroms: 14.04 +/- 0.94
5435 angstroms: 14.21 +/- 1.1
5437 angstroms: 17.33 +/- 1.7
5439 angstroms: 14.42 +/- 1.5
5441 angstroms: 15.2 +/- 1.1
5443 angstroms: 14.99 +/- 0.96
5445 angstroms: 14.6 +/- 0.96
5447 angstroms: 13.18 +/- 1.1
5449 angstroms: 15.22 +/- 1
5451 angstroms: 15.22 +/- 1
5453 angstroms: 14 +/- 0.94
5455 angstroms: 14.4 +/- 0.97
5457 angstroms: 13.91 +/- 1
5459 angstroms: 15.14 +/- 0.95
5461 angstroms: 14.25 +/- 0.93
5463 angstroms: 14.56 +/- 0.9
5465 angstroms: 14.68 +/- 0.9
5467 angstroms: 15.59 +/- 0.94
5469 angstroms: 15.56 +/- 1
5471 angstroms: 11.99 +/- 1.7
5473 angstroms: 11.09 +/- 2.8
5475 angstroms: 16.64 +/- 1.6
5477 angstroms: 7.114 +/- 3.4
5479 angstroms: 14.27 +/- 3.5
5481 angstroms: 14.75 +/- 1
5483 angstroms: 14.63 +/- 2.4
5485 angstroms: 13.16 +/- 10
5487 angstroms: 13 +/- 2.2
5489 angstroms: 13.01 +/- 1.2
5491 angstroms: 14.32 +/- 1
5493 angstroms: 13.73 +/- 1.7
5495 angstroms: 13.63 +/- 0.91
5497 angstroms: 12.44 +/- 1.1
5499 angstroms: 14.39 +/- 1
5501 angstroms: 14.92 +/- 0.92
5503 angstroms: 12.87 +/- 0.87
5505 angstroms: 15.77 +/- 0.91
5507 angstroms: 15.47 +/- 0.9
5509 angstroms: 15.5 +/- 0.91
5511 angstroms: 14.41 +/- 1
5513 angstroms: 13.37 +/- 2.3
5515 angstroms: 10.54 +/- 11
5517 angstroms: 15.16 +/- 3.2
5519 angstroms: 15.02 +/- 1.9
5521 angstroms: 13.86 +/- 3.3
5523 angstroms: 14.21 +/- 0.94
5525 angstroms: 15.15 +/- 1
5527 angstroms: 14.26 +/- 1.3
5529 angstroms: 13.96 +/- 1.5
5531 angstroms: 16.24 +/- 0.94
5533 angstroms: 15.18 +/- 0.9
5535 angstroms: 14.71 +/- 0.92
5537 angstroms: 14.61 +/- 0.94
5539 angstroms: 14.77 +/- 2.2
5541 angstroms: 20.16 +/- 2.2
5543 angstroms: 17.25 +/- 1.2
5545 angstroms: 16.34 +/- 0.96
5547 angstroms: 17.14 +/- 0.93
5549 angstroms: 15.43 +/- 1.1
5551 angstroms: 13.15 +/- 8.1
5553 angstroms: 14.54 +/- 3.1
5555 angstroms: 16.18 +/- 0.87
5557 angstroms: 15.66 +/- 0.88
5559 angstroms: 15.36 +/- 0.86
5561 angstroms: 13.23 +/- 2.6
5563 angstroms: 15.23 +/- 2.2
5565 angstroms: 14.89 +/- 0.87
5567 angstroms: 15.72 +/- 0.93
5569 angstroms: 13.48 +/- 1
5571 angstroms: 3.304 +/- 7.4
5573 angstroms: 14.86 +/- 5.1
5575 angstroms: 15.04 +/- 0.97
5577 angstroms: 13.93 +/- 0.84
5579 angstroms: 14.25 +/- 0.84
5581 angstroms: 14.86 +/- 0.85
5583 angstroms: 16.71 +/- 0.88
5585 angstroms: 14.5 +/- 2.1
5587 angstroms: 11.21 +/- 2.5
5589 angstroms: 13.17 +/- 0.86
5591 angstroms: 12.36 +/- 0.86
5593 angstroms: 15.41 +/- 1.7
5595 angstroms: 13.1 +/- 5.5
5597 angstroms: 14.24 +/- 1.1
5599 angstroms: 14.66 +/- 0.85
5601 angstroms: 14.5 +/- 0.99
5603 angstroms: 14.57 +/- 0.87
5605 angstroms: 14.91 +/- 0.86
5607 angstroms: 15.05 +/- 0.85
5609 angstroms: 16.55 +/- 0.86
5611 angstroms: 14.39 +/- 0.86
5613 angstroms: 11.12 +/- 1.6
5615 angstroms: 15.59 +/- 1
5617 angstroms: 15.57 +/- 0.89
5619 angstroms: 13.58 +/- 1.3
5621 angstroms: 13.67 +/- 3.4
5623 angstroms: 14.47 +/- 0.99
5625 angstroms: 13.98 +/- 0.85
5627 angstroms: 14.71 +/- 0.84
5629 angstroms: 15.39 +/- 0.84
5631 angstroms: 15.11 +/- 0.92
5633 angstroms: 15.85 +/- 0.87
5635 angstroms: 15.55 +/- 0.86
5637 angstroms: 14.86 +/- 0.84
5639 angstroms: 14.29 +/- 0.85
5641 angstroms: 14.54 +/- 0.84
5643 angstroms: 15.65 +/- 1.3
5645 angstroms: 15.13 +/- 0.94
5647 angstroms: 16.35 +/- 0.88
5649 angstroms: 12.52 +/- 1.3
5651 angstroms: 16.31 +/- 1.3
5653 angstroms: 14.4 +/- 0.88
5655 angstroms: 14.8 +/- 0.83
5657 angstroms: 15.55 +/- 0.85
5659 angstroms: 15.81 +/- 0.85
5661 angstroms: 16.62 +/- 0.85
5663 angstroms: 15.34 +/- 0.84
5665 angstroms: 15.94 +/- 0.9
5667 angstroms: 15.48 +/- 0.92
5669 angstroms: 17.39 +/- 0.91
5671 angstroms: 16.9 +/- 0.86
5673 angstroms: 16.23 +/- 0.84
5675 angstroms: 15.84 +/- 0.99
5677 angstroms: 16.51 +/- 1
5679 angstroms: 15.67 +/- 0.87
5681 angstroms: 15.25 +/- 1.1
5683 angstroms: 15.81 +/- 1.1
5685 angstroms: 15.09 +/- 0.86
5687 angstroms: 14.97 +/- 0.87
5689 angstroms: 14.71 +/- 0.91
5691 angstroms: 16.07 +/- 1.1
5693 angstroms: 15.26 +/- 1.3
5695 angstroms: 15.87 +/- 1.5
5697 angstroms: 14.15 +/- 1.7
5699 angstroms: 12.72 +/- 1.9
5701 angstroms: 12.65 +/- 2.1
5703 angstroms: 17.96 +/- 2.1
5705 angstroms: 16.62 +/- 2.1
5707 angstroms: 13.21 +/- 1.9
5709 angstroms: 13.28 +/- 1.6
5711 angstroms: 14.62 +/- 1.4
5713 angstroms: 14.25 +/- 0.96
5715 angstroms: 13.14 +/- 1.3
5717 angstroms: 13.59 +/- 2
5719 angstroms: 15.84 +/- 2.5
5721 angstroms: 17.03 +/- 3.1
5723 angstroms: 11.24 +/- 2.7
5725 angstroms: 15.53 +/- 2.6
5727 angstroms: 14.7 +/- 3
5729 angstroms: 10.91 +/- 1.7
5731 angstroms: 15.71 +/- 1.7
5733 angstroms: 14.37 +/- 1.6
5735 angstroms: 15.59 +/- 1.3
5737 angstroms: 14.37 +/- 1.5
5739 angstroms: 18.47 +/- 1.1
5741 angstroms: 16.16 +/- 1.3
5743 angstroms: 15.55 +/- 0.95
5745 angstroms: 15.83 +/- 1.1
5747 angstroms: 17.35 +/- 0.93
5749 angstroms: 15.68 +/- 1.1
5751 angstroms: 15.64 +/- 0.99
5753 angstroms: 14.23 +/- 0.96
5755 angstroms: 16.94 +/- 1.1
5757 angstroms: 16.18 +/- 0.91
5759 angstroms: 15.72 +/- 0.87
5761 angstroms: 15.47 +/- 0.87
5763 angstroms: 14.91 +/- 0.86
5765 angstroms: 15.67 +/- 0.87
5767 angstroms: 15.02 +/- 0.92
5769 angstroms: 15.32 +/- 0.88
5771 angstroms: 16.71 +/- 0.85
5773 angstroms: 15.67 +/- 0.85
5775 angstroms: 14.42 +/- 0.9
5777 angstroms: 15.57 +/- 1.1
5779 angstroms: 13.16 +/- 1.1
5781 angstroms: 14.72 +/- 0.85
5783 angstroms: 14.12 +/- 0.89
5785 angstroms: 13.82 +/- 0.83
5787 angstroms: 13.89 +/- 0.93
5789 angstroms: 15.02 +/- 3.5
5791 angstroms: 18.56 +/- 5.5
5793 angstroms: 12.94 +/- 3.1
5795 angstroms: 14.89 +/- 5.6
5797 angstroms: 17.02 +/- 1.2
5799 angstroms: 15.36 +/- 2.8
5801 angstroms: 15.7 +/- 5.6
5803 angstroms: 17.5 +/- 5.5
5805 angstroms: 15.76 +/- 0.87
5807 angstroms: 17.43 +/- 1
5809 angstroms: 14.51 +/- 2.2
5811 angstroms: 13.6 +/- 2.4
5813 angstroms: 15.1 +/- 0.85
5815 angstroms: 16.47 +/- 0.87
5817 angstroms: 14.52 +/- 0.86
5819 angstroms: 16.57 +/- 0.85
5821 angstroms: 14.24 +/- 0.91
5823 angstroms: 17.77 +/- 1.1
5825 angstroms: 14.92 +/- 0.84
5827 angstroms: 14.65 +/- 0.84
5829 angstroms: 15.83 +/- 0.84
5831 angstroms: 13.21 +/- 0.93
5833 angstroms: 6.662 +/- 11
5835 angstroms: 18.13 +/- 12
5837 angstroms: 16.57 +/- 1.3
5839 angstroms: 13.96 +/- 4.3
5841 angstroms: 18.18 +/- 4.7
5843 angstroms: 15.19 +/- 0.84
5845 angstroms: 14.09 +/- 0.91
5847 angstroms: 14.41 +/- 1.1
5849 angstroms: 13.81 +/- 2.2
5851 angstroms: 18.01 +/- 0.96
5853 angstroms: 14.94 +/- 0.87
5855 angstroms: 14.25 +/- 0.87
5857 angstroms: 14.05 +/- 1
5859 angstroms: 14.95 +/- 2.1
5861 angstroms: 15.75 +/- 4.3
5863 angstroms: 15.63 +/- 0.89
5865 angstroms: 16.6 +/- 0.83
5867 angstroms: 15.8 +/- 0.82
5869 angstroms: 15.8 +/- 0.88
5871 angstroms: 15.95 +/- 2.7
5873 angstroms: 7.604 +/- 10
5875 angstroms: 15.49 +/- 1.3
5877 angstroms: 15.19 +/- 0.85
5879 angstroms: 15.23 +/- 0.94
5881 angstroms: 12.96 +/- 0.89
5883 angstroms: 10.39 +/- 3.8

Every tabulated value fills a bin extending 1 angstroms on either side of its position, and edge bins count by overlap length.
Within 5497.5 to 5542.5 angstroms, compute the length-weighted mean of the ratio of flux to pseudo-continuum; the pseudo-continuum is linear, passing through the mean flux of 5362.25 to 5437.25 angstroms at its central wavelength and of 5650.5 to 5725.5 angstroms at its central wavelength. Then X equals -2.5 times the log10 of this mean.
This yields 0.01 mag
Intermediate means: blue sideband 14.7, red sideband 15.2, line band 14.8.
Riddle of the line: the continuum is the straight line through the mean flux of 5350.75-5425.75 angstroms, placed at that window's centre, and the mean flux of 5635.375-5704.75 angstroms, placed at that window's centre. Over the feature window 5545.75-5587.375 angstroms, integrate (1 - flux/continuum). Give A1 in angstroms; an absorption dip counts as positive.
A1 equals 2.5 angstroms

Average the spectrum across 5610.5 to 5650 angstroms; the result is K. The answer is 14.6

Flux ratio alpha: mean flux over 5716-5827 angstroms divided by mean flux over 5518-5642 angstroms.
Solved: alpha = 1.05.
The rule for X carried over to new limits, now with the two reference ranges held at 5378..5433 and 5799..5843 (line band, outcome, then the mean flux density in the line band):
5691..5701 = 0.05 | 14.5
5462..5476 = 0.03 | 14.3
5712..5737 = 0.06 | 14.3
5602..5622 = 0.03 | 14.5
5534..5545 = -0.10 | 16.3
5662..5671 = -0.08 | 16.1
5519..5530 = 0.03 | 14.4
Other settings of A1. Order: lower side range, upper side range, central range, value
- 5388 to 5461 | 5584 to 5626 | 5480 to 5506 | 1.0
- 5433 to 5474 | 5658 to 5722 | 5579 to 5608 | 1.4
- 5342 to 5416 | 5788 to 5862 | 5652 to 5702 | -1.0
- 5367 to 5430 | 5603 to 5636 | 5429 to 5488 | 2.1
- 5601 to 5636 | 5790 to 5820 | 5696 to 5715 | 1.1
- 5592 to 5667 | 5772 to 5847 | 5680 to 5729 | 1.1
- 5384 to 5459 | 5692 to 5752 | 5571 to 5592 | 1.7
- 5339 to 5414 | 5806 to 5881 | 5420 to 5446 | 0.4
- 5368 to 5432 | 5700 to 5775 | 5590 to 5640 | 1.5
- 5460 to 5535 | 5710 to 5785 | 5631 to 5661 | -1.0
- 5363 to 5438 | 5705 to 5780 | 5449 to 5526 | 4.3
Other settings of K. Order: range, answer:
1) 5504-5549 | 15.1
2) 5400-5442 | 14.6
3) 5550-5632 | 14.2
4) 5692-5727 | 14.5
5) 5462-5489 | 13.6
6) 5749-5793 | 15.2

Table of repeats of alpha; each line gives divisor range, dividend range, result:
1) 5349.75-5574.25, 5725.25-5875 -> 1.05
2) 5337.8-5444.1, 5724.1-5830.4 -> 1.04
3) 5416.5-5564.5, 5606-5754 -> 1.04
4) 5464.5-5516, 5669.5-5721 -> 1.10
